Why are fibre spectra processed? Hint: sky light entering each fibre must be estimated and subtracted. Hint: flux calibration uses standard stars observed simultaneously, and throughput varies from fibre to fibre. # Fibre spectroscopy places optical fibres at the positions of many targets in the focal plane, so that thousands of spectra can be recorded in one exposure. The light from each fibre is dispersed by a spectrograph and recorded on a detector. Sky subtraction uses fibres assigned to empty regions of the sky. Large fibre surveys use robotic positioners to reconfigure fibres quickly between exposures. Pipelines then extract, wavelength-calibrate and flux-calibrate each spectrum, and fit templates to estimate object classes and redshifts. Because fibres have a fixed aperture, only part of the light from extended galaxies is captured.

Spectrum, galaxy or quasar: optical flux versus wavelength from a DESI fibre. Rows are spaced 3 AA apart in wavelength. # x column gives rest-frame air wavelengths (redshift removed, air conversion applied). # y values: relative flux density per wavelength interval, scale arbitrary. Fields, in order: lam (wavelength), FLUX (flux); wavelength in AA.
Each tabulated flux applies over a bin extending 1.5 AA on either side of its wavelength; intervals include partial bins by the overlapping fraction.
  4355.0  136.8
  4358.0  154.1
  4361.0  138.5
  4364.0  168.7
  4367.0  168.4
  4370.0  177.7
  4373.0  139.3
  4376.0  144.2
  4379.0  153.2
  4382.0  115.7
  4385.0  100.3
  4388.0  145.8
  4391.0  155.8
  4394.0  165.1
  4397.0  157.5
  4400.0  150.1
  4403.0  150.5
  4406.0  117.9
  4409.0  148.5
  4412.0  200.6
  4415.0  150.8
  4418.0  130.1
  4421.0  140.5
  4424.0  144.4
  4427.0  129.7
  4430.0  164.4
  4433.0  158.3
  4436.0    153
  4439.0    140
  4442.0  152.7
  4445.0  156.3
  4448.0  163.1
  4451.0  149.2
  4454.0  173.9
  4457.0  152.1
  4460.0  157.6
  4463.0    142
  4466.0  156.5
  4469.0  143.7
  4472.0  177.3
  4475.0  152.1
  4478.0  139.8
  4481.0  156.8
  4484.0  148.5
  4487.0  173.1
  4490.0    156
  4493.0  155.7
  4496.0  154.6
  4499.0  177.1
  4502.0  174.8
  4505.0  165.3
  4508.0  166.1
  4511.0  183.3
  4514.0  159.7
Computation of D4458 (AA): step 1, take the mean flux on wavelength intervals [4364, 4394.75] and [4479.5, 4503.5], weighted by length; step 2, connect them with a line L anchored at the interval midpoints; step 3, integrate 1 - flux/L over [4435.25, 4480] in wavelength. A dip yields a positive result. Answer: 1.0 AA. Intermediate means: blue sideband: 147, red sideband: 162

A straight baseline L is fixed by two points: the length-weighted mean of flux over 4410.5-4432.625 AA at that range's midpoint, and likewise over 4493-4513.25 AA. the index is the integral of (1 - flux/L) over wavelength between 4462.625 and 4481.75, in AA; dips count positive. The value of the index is 1.1 AA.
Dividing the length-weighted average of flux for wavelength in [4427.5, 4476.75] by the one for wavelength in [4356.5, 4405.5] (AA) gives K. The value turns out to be 1.05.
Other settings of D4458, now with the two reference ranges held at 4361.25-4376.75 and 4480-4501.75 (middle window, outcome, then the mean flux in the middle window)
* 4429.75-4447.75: 0.7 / 154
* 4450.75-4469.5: 0.7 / 154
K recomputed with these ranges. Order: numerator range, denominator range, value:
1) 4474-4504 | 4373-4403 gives 1.11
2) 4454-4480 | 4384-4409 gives 1.07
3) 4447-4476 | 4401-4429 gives 1.07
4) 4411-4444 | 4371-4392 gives 1.10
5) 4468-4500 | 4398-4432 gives 1.06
